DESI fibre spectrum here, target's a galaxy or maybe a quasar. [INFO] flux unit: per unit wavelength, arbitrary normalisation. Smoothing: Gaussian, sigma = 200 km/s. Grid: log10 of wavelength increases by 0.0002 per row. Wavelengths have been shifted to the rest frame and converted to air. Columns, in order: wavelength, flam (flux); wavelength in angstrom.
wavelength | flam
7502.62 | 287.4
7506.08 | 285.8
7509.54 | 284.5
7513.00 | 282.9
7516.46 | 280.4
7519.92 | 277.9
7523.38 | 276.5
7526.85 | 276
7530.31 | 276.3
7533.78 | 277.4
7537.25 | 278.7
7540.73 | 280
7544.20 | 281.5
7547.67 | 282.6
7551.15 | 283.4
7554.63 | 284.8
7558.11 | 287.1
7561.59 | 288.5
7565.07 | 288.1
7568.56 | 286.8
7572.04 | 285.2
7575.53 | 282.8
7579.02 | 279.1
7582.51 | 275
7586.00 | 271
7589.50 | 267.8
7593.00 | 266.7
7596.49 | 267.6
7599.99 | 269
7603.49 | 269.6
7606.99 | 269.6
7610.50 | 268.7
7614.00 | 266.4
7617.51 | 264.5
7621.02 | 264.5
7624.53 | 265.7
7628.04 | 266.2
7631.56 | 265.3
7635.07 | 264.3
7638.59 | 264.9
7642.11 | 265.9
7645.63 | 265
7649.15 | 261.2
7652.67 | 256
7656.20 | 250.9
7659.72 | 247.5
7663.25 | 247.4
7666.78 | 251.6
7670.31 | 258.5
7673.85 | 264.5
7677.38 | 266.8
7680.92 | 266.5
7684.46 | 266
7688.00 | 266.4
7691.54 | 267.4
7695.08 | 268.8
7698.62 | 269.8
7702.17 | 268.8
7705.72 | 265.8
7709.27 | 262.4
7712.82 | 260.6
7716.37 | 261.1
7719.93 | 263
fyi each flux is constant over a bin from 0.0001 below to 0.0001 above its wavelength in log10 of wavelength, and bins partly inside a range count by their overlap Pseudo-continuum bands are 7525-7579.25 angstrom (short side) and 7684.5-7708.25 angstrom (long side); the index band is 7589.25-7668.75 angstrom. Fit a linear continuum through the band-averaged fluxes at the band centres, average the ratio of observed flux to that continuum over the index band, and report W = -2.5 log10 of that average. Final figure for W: 0.05 mag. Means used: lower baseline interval 282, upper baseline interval 268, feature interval 263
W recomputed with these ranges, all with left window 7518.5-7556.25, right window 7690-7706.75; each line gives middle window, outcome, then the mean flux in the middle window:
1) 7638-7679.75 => 0.05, 258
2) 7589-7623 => 0.03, 267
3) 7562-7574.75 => -0.04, 287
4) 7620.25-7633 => 0.03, 265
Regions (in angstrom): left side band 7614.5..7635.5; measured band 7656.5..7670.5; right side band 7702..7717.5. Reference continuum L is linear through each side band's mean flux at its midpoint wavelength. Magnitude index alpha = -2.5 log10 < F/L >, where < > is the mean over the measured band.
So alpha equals 0.06 mag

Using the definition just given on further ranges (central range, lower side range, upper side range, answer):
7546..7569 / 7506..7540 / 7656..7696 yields -0.04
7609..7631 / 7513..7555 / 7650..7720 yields 0.01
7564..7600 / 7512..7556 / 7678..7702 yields 0.00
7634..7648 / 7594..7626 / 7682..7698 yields 0.01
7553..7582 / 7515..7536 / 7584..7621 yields -0.05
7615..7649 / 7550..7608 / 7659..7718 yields 0.02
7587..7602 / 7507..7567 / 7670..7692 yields 0.03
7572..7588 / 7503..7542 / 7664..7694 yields -0.02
